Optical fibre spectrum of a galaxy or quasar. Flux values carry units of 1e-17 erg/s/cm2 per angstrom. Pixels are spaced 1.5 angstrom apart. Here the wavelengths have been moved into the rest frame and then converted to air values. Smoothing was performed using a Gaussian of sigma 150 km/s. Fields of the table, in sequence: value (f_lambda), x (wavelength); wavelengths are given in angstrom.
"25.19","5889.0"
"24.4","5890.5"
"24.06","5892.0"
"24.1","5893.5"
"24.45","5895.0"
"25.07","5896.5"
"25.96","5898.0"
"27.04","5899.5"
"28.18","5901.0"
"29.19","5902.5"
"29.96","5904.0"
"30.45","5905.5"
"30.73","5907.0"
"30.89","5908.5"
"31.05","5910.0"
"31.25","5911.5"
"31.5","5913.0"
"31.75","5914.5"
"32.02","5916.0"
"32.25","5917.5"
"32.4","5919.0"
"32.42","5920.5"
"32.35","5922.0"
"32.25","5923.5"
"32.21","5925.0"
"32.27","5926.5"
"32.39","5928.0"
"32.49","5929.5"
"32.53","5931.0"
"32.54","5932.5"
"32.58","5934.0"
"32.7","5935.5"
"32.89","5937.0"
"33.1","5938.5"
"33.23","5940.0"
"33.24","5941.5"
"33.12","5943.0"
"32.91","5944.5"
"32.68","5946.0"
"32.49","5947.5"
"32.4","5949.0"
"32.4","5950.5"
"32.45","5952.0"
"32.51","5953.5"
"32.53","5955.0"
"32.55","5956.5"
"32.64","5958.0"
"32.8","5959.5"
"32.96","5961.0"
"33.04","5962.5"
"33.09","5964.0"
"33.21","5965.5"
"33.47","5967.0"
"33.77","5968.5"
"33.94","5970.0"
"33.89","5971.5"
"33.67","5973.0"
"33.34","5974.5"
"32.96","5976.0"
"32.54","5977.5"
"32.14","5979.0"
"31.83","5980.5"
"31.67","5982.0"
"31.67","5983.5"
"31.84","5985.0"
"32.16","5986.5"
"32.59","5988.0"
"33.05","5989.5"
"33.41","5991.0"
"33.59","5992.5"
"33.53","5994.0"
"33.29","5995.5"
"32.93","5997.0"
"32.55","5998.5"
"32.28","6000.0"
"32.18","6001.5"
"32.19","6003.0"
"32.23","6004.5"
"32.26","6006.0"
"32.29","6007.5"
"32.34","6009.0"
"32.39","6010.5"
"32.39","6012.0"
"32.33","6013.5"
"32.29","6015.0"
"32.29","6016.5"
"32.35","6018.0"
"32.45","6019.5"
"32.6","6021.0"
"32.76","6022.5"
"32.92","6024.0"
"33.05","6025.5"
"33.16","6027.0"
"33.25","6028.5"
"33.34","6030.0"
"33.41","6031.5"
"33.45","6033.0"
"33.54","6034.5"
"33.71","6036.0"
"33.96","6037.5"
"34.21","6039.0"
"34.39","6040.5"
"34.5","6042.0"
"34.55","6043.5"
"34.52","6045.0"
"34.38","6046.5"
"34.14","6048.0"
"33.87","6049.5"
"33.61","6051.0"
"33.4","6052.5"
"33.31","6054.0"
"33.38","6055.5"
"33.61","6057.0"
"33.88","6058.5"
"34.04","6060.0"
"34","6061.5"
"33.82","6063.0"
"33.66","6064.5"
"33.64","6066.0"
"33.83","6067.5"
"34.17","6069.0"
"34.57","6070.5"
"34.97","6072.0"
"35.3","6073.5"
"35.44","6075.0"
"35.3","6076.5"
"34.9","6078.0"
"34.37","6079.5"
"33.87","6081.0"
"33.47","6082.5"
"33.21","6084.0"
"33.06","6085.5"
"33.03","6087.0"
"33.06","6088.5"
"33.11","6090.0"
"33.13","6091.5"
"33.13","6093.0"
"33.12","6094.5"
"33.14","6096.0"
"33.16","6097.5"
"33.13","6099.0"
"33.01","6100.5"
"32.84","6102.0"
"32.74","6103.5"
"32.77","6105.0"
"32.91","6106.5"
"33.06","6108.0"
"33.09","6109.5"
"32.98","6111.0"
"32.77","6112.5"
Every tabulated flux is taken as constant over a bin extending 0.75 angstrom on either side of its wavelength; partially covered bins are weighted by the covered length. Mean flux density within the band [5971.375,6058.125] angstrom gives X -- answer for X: 33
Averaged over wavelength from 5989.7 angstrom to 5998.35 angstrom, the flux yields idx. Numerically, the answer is 33.3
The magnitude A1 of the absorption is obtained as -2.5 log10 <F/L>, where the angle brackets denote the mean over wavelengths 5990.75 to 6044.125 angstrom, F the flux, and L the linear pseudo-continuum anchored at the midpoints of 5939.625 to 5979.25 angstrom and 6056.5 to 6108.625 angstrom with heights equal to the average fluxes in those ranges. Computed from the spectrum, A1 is 0.01 mag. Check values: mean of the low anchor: 33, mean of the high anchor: 33.7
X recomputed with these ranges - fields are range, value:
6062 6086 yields 34.2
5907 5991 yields 32.5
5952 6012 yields 32.7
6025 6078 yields 34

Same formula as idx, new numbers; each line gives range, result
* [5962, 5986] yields 32.9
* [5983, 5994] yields 32.7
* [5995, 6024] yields 32.4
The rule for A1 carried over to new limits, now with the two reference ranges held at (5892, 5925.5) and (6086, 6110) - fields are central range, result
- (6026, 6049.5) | -0.06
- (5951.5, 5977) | -0.08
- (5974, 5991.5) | -0.05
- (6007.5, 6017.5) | -0.03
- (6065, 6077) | -0.07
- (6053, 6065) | -0.04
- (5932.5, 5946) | -0.09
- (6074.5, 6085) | -0.05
